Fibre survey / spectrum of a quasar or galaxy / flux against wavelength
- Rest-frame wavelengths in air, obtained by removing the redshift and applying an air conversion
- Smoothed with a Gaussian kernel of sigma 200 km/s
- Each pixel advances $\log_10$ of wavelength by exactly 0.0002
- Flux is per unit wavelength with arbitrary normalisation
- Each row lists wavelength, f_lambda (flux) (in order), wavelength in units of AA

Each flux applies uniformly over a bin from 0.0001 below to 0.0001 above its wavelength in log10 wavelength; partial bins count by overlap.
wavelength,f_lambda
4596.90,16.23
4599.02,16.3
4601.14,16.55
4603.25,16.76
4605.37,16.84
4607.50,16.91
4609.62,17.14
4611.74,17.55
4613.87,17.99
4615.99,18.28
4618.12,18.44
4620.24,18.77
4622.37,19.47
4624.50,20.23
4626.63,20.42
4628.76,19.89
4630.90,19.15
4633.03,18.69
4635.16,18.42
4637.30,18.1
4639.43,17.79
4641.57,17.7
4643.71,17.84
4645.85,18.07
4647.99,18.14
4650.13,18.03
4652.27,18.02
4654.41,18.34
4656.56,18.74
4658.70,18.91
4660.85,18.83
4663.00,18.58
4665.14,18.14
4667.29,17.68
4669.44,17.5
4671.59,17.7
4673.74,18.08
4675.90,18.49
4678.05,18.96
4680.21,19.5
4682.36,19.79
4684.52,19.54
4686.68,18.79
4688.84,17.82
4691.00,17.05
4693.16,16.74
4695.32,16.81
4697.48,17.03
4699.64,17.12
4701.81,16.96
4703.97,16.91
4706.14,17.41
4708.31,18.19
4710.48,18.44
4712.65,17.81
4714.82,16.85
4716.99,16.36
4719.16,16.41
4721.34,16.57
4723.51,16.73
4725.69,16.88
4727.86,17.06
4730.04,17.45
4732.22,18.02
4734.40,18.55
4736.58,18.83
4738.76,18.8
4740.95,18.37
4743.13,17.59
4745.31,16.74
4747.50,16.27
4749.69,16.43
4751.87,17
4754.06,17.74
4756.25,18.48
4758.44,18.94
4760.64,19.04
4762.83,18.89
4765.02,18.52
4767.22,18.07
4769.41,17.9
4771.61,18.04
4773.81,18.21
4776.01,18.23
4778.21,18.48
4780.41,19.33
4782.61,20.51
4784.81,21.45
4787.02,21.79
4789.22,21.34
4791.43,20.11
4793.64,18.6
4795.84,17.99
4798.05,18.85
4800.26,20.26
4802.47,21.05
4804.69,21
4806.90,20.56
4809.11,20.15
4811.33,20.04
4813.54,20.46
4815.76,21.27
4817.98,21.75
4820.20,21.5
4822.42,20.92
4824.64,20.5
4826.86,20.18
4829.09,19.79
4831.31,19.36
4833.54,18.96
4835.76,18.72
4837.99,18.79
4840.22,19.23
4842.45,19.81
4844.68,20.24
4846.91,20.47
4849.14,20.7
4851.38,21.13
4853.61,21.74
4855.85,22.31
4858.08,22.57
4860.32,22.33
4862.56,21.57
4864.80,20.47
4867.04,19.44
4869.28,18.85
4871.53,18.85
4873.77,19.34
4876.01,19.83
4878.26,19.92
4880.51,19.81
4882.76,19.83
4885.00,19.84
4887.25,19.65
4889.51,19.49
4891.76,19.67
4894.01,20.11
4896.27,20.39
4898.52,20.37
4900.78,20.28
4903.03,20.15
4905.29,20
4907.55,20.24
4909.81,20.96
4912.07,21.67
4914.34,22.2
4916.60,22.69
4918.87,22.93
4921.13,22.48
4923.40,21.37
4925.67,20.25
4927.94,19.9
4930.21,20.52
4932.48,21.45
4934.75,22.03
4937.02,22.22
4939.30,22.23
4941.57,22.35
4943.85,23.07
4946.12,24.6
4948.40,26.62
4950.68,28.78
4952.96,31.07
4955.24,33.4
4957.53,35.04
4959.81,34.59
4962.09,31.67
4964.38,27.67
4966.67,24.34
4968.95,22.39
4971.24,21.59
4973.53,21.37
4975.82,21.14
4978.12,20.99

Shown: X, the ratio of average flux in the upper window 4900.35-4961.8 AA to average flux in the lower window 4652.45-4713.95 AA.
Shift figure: 1.3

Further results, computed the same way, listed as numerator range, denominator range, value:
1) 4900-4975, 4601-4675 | 1.32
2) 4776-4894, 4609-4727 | 1.12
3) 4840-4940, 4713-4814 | 1.11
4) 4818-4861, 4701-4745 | 1.17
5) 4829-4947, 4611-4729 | 1.15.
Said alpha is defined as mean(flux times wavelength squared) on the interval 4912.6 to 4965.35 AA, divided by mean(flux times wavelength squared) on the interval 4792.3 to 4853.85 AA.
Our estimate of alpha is 1.31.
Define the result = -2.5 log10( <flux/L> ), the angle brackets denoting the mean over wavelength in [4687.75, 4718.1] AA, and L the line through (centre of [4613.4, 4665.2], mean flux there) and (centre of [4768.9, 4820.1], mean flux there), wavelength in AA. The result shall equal 0.114 mag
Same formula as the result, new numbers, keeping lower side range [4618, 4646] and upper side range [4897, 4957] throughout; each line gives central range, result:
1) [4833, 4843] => 0.14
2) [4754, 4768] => 0.11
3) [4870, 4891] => 0.14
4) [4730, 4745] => 0.12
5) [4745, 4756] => 0.20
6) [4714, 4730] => 0.20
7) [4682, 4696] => 0.09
